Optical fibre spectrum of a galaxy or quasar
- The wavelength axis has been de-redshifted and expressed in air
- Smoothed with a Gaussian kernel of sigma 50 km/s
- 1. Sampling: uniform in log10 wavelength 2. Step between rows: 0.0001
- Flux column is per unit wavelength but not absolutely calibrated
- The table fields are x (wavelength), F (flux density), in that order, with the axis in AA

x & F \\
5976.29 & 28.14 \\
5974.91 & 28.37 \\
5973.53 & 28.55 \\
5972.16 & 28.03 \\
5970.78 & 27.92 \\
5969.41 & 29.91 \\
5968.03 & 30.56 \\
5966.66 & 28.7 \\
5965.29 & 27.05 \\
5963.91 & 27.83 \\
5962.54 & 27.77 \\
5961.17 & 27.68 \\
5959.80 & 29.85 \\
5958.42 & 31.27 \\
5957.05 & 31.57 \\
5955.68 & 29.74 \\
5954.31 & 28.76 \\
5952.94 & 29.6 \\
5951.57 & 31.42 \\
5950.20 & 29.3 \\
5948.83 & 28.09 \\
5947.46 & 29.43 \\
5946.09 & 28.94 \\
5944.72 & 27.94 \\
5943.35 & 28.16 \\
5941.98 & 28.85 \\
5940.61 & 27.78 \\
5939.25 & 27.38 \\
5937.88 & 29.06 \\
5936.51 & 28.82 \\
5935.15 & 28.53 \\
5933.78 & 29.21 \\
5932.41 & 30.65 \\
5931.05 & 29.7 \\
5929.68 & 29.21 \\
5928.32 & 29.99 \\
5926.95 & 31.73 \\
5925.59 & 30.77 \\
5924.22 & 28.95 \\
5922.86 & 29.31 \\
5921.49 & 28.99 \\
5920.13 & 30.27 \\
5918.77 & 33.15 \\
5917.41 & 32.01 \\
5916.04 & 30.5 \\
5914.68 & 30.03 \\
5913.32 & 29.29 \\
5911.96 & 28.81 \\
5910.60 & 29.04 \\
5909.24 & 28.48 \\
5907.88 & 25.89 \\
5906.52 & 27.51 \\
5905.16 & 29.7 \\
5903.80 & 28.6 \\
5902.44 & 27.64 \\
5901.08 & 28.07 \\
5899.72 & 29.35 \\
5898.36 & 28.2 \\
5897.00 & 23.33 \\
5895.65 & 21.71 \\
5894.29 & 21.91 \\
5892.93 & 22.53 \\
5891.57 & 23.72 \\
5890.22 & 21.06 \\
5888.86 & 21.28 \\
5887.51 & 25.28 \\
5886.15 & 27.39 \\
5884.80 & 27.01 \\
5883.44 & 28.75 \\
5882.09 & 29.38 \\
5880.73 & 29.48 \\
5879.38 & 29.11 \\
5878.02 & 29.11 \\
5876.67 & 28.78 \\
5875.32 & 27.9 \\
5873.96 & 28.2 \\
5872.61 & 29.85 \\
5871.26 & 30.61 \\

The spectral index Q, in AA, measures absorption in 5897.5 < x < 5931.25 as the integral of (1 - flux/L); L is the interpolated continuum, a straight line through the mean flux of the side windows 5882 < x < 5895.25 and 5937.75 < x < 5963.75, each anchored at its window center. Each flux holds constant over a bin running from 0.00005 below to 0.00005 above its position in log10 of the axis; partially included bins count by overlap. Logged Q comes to -3.8 AA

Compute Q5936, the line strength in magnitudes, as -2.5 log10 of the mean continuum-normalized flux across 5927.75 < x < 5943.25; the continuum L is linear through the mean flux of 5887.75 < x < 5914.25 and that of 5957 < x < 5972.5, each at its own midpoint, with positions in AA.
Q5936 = -0.05 mag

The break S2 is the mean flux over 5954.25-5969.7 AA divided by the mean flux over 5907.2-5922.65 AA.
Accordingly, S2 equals 0.98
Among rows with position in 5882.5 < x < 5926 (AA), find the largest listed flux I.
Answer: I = 33.15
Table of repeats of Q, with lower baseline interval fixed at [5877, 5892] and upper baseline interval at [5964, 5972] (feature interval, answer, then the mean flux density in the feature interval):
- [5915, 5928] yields -1.45 AA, 30.6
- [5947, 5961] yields -0.74 AA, 29.8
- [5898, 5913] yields -0.66 AA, 28.3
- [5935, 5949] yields -0.21 AA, 28.5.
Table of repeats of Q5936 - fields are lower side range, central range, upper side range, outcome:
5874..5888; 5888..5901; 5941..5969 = 0.187 mag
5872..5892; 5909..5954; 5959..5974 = -0.058 mag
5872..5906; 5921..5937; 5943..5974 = -0.061 mag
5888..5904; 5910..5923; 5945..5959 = -0.140 mag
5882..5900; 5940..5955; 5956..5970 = -0.025 mag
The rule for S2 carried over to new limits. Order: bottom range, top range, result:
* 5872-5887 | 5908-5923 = 1.05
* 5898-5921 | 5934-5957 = 0.99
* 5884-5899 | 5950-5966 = 1.22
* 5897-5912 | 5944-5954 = 1.04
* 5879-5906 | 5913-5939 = 1.15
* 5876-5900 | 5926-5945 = 1.12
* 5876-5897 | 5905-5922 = 1.15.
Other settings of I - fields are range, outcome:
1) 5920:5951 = 31.73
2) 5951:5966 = 31.57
